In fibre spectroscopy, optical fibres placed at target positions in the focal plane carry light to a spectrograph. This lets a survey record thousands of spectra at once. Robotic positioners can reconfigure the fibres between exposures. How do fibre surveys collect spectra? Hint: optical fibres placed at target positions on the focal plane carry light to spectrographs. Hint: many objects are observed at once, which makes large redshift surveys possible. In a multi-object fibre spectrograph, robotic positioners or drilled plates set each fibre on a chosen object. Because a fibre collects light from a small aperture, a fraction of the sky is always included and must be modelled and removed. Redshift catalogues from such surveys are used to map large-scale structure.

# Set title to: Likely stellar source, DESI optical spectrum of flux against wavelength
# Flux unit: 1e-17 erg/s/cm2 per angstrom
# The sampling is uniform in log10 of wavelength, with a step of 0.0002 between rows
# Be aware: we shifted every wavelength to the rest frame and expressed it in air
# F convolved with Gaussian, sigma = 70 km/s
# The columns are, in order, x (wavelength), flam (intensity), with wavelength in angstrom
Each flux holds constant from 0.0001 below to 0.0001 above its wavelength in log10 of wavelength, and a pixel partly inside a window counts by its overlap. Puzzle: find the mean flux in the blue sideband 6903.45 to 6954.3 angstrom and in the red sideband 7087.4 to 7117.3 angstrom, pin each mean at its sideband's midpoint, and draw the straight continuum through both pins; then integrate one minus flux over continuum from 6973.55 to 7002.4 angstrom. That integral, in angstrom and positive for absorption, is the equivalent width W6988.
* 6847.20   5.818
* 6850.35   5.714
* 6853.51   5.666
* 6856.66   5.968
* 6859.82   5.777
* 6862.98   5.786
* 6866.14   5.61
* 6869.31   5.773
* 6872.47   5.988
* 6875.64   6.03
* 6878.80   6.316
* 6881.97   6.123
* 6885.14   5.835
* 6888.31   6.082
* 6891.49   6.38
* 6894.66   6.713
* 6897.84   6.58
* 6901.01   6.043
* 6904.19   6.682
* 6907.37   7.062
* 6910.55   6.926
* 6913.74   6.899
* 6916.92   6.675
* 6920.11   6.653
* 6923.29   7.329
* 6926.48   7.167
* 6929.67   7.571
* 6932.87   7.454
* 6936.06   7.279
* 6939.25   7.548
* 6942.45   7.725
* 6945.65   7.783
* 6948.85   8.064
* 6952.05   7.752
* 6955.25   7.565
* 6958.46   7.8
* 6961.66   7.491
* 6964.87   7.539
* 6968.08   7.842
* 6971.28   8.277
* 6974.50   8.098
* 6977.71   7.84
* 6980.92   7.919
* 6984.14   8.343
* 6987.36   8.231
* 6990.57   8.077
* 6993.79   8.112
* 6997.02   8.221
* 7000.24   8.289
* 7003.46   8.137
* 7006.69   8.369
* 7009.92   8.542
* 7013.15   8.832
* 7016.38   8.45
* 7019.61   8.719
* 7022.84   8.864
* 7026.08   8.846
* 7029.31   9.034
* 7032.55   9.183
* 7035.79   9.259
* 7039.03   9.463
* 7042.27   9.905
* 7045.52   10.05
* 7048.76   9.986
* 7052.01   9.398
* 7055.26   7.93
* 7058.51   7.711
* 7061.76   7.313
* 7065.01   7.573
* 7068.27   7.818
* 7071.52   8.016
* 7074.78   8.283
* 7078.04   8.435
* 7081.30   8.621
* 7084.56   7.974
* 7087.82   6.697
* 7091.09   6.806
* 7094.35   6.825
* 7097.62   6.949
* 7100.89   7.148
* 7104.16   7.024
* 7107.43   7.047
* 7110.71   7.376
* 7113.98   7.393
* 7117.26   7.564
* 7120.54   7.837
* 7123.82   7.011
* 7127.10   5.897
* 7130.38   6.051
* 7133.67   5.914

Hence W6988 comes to -3.6 angstrom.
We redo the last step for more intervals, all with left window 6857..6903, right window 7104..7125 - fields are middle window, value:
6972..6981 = -1.9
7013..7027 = -3.9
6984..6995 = -2.5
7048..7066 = -3.1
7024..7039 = -4.8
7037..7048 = -4.5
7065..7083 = -2.6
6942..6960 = -3.7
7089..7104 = 0.7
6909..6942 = -4.4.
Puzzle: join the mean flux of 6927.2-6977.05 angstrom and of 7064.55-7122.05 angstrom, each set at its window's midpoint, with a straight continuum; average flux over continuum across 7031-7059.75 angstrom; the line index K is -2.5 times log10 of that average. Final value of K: -0.21 mag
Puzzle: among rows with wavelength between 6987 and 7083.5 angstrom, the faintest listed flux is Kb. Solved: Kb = 7.313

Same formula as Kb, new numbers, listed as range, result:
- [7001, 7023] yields 8.137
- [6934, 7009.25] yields 7.279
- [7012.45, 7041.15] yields 8.45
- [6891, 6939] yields 6.043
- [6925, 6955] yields 7.167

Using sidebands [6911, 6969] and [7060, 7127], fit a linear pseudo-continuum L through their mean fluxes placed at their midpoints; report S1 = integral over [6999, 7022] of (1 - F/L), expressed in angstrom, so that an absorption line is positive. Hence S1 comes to -3.25 angstrom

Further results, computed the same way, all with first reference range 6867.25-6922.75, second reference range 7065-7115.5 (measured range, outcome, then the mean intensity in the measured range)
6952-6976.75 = -3.7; 7.8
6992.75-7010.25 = -3.2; 8.26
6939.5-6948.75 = -1.5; 7.77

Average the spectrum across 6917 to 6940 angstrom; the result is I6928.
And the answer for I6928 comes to 7.24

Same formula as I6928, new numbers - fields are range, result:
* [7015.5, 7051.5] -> 9.27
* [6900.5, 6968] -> 7.32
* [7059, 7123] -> 7.51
